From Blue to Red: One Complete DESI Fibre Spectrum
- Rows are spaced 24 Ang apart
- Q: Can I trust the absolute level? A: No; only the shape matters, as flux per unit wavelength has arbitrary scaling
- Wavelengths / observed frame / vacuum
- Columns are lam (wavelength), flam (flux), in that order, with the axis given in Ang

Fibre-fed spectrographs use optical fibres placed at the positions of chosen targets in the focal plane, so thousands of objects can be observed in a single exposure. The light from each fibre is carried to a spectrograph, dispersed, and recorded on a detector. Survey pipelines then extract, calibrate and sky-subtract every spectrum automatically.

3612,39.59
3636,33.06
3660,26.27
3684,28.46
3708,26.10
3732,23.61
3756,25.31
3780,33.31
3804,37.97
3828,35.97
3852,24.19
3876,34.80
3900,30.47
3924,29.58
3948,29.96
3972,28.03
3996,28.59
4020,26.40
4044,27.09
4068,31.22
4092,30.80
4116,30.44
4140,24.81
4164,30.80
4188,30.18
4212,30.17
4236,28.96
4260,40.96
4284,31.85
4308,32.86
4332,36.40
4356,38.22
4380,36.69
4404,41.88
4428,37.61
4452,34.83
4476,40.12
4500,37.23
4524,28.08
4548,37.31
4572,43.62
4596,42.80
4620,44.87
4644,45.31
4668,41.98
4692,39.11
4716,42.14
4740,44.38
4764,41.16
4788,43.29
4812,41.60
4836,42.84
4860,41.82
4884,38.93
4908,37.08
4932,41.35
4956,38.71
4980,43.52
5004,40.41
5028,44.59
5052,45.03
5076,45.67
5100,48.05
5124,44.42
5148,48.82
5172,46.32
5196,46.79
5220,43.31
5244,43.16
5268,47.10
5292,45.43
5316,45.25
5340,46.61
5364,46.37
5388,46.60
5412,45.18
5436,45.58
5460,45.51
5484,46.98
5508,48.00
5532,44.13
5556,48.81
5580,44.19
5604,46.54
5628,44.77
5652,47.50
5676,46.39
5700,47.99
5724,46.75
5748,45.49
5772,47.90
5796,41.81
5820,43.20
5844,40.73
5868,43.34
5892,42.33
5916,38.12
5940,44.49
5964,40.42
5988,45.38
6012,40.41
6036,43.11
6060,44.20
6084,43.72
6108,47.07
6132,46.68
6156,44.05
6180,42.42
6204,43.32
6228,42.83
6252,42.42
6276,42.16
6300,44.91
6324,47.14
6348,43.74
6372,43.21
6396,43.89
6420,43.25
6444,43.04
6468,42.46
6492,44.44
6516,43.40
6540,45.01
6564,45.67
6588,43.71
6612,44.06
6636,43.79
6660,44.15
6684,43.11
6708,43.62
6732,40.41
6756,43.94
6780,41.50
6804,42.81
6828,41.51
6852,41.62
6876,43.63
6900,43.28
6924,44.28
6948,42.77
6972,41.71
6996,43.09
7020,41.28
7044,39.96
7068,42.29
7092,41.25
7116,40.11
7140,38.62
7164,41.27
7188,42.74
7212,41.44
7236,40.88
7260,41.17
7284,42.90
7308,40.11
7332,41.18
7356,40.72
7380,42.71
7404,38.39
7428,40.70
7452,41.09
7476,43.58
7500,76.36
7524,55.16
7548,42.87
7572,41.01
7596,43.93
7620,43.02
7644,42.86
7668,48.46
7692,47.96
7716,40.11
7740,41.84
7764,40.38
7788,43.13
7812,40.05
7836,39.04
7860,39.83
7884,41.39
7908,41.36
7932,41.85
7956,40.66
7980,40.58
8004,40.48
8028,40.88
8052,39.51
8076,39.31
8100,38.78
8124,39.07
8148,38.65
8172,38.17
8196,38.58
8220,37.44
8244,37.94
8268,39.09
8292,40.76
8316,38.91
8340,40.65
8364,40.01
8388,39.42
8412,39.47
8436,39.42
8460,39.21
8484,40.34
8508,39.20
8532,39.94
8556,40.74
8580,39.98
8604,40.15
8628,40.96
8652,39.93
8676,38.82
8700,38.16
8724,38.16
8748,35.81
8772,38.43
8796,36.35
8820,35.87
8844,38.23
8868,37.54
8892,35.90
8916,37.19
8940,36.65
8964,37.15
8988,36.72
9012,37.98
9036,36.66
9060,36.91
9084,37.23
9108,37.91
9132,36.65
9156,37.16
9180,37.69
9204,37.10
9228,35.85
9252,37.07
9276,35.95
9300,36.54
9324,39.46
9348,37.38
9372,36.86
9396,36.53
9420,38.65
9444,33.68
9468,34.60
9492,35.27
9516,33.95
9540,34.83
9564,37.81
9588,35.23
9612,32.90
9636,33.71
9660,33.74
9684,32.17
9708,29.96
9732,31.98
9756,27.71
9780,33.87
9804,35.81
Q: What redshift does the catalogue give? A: 0.14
